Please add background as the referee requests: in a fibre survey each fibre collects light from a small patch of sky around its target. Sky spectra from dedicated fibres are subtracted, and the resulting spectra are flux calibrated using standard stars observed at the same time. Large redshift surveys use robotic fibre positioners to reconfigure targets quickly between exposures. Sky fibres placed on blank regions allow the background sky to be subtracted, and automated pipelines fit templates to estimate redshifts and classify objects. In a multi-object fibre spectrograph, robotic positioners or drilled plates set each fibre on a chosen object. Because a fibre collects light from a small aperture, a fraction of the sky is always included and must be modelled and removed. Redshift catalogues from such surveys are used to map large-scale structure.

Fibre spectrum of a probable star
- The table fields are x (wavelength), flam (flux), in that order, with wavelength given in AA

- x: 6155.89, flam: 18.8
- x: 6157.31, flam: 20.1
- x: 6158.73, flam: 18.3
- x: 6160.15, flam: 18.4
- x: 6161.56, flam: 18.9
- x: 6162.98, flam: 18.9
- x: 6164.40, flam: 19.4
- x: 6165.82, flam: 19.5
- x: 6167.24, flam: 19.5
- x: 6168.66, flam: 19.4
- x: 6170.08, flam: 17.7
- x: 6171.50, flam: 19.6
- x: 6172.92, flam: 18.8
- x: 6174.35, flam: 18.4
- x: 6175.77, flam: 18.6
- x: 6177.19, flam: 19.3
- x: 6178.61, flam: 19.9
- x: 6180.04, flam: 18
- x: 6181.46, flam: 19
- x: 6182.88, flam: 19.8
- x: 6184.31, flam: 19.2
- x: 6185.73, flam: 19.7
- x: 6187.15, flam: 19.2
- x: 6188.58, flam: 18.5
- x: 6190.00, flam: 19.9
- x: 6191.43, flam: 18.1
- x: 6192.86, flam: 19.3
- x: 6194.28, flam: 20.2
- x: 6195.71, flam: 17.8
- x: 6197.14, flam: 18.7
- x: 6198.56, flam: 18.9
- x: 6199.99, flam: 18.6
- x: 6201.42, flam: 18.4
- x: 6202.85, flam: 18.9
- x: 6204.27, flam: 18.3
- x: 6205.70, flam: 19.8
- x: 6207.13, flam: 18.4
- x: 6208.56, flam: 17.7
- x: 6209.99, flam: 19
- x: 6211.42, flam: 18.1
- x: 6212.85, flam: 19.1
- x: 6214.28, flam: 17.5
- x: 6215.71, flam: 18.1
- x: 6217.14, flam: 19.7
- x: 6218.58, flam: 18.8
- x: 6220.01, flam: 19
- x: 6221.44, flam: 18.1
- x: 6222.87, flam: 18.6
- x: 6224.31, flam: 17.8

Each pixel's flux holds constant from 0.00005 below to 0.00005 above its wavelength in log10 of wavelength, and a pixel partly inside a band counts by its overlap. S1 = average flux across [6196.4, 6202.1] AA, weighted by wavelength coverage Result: 18.6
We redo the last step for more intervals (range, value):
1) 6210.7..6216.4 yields 18.2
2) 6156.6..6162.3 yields 18.9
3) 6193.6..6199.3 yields 18.9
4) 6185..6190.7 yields 19.4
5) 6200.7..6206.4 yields 18.9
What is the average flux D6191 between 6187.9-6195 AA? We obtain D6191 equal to 19.2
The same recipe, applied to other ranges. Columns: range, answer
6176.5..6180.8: 19.1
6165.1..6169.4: 19.5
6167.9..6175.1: 18.8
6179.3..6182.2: 18.5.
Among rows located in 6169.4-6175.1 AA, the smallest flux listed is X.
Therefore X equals 17.7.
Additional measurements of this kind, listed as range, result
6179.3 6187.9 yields 18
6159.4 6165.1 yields 18.4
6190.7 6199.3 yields 17.8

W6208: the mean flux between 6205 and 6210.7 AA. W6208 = 18.7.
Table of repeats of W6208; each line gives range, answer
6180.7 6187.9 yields 19.4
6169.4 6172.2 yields 18.7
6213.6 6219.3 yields 18.5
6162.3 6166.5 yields 19.3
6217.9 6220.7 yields 18.9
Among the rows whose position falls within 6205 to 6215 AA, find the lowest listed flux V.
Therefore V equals 17.5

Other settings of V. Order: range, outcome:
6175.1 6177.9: 18.6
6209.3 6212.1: 18.1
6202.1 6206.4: 18.3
